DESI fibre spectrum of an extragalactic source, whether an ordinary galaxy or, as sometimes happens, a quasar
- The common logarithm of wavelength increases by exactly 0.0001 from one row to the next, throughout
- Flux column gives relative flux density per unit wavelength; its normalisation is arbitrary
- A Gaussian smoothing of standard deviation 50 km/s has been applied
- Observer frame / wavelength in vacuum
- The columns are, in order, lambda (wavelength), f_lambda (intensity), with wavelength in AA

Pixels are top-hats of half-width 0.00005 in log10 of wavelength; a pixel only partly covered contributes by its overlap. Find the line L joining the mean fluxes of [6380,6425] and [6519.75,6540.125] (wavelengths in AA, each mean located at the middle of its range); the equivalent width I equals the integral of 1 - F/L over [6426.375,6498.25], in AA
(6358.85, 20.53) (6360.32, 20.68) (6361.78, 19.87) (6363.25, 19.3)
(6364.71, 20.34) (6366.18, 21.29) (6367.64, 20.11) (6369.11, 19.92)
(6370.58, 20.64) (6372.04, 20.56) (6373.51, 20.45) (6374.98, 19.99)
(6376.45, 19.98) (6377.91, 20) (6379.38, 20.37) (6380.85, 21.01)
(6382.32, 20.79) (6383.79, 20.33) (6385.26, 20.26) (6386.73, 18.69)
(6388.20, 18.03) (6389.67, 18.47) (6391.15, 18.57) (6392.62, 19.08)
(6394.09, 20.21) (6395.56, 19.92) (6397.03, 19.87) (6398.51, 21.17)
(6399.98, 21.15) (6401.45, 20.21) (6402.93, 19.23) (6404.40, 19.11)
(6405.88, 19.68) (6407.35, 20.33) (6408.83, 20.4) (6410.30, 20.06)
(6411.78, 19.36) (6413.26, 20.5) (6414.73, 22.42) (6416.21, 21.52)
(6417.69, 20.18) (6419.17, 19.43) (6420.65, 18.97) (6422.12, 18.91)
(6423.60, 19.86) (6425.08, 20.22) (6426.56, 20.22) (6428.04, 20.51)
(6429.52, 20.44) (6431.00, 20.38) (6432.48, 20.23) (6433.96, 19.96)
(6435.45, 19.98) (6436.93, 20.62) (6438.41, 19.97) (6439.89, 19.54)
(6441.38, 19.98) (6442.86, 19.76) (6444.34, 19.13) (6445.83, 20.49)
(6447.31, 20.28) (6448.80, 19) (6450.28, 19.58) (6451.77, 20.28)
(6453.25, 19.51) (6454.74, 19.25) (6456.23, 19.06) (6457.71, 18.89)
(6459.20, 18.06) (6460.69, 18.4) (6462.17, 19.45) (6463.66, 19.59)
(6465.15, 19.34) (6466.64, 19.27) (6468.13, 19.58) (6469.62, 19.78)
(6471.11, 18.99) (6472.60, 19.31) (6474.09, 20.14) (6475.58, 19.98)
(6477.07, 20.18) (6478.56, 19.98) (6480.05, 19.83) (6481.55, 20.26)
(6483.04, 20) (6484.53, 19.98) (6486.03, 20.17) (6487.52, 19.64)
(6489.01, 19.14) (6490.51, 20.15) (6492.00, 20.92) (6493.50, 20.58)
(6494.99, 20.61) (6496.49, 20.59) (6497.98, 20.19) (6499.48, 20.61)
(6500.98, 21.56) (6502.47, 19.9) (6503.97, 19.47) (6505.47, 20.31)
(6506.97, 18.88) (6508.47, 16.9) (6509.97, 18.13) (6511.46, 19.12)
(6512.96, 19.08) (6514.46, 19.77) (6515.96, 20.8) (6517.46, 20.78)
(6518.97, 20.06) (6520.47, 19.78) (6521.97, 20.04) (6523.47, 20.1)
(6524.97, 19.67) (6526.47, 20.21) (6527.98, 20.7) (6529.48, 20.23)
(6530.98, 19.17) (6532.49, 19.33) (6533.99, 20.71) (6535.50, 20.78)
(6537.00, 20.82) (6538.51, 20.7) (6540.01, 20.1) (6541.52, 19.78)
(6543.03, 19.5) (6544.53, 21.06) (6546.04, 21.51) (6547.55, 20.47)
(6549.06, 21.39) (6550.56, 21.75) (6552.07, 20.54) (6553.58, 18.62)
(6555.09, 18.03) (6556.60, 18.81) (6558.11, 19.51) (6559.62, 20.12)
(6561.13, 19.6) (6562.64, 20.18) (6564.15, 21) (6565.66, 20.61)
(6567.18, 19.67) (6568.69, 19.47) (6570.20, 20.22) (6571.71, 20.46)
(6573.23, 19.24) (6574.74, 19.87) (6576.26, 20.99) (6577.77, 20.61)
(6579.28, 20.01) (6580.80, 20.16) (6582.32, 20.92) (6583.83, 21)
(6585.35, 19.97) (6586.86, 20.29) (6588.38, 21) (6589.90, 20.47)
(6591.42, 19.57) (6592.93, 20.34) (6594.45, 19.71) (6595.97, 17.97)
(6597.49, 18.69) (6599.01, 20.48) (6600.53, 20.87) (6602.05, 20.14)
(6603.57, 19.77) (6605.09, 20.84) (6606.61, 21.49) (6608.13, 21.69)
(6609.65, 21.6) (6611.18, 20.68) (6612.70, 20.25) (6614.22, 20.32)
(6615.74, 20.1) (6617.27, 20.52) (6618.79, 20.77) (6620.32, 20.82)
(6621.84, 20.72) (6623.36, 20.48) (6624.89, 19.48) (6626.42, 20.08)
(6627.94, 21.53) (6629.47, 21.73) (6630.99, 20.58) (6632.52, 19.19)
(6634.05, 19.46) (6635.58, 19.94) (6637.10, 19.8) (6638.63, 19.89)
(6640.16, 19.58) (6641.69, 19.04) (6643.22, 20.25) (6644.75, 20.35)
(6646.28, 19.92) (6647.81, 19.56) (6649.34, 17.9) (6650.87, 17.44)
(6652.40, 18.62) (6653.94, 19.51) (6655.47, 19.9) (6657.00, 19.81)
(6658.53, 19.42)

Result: 0.8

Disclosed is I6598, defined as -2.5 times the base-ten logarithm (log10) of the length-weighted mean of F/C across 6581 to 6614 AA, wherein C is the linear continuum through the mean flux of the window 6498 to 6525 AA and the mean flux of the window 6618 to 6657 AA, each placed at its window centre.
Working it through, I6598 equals -0.03 mag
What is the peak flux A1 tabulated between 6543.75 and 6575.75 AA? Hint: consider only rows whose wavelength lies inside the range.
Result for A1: 21.75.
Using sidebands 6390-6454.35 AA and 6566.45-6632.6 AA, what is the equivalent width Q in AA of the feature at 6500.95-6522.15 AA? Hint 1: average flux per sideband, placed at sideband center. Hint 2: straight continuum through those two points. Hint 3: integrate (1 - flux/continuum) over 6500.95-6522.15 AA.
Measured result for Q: 0.6 AA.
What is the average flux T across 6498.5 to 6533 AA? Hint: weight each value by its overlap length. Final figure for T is 19.8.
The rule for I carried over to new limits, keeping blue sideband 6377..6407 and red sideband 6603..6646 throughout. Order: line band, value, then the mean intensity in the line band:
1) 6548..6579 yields 0.31 AA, 20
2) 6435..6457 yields 0.21 AA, 19.8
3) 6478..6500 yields -0.13 AA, 20.2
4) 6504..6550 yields 0.35 AA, 20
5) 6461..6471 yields 0.29 AA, 19.4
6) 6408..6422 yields -0.27 AA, 20.3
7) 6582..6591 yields -0.11 AA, 20.6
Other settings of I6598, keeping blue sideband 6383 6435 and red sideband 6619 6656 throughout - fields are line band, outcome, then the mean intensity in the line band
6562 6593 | -0.02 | 20.3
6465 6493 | 0.00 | 19.8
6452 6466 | 0.04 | 19.1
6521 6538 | -0.02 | 20.2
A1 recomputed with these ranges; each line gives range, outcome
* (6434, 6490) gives 20.62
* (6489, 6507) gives 21.56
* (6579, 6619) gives 21.69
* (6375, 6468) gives 22.42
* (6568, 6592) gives 21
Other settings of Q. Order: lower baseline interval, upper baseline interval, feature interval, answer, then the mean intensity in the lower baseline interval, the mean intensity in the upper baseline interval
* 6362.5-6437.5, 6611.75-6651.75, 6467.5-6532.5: 0.48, 20.1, 20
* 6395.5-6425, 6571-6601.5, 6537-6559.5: -0.03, 20.1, 20.1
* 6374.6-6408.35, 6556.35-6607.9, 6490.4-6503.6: -0.36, 19.8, 20.1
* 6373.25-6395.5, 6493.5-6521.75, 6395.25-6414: -0.31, 19.7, 19.8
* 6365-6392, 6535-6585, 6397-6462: 0.43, 20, 20.2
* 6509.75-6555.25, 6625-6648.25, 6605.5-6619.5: -0.53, 20.1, 20.1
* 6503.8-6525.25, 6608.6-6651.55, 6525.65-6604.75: -1.48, 19.5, 20.1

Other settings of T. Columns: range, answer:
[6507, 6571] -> 20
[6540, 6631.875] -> 20.3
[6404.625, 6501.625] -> 19.9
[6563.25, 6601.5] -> 20.1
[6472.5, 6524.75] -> 19.9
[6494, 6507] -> 20.3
